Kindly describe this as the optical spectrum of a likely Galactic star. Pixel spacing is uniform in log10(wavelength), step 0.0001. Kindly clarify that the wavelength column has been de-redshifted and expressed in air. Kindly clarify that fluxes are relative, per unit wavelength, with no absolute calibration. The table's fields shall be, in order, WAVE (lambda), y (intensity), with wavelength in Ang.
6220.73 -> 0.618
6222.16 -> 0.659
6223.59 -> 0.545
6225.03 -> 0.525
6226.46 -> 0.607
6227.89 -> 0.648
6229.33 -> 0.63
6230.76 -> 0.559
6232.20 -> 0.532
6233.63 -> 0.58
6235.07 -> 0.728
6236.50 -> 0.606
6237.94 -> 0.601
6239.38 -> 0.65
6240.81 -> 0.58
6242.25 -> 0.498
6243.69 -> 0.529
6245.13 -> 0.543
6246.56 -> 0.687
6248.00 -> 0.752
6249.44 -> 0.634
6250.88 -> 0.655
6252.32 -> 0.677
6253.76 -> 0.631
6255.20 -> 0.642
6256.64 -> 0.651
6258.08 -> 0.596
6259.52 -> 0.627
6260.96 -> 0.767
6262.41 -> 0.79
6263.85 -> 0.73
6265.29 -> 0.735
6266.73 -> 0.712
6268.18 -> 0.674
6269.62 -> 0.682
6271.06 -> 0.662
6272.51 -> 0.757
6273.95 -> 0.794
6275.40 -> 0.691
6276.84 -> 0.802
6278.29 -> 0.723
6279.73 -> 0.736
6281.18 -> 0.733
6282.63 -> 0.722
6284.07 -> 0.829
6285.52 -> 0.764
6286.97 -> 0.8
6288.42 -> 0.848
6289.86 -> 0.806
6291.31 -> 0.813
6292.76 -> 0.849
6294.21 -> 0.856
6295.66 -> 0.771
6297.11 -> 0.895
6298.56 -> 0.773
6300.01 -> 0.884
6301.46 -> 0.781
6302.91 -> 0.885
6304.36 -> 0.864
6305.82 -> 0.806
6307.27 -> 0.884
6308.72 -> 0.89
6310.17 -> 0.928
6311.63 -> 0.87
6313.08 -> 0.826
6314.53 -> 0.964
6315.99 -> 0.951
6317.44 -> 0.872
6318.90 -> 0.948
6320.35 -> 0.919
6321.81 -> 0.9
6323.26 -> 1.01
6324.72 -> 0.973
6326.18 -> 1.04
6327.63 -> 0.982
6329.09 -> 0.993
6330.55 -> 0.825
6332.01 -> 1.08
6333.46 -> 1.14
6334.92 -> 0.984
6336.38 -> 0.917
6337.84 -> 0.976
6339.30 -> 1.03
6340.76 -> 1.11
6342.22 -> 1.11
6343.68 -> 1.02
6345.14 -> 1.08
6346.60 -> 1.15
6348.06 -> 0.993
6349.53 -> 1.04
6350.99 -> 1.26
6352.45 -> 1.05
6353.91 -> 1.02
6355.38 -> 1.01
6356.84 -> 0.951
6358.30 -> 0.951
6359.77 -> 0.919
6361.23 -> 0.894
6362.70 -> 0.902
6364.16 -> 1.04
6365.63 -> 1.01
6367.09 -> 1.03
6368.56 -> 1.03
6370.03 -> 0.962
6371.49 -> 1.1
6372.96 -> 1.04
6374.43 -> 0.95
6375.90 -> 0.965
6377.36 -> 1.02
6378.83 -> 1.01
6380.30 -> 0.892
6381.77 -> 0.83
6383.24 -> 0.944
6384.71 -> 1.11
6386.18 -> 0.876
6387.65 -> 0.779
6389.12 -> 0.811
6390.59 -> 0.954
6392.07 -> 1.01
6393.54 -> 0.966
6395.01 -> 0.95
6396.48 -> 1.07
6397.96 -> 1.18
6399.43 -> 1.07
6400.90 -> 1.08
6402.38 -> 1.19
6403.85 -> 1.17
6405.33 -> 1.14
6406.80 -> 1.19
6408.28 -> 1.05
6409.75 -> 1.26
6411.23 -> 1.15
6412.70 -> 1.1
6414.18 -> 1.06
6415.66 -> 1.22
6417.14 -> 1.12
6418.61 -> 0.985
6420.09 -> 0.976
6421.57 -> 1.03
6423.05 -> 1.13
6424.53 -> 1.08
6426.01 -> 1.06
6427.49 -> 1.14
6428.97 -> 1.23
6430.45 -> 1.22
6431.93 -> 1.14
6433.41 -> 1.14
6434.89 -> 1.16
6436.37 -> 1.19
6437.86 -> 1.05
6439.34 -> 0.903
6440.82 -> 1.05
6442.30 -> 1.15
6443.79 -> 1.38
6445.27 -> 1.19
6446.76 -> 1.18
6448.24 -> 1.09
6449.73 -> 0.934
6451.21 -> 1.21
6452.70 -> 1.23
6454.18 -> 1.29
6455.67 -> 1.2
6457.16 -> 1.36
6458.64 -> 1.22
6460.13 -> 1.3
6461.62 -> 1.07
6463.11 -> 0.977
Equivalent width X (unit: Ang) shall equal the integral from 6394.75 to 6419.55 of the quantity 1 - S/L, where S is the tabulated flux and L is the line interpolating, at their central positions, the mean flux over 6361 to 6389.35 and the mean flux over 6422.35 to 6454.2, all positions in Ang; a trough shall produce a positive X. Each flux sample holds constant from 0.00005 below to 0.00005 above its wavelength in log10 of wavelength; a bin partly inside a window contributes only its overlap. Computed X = -1.56 Ang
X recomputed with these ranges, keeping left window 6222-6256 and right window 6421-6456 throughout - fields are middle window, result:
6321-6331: -1.44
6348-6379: -2.18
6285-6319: -3.28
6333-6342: -1.59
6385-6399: 0.76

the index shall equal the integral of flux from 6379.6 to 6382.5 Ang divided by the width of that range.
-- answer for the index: 0.86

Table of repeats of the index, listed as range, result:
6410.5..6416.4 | 1.13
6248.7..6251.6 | 0.645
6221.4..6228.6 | 0.597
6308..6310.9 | 0.909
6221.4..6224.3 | 0.604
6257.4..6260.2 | 0.612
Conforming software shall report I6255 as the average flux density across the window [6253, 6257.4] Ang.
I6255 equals 0.641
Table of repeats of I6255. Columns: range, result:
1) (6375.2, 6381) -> 0.973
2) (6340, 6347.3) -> 1.09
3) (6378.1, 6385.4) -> 0.956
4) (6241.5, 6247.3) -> 0.565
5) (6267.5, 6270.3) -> 0.679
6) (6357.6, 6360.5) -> 0.934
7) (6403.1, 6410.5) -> 1.16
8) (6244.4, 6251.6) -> 0.654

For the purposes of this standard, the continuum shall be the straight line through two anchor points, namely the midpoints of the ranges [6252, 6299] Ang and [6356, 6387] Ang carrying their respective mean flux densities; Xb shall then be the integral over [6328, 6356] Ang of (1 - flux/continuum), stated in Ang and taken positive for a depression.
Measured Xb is -4.29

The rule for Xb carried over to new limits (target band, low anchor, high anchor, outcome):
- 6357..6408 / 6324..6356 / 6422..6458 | 4.0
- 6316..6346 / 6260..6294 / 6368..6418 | -3.6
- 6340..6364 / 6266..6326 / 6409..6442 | -2.0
